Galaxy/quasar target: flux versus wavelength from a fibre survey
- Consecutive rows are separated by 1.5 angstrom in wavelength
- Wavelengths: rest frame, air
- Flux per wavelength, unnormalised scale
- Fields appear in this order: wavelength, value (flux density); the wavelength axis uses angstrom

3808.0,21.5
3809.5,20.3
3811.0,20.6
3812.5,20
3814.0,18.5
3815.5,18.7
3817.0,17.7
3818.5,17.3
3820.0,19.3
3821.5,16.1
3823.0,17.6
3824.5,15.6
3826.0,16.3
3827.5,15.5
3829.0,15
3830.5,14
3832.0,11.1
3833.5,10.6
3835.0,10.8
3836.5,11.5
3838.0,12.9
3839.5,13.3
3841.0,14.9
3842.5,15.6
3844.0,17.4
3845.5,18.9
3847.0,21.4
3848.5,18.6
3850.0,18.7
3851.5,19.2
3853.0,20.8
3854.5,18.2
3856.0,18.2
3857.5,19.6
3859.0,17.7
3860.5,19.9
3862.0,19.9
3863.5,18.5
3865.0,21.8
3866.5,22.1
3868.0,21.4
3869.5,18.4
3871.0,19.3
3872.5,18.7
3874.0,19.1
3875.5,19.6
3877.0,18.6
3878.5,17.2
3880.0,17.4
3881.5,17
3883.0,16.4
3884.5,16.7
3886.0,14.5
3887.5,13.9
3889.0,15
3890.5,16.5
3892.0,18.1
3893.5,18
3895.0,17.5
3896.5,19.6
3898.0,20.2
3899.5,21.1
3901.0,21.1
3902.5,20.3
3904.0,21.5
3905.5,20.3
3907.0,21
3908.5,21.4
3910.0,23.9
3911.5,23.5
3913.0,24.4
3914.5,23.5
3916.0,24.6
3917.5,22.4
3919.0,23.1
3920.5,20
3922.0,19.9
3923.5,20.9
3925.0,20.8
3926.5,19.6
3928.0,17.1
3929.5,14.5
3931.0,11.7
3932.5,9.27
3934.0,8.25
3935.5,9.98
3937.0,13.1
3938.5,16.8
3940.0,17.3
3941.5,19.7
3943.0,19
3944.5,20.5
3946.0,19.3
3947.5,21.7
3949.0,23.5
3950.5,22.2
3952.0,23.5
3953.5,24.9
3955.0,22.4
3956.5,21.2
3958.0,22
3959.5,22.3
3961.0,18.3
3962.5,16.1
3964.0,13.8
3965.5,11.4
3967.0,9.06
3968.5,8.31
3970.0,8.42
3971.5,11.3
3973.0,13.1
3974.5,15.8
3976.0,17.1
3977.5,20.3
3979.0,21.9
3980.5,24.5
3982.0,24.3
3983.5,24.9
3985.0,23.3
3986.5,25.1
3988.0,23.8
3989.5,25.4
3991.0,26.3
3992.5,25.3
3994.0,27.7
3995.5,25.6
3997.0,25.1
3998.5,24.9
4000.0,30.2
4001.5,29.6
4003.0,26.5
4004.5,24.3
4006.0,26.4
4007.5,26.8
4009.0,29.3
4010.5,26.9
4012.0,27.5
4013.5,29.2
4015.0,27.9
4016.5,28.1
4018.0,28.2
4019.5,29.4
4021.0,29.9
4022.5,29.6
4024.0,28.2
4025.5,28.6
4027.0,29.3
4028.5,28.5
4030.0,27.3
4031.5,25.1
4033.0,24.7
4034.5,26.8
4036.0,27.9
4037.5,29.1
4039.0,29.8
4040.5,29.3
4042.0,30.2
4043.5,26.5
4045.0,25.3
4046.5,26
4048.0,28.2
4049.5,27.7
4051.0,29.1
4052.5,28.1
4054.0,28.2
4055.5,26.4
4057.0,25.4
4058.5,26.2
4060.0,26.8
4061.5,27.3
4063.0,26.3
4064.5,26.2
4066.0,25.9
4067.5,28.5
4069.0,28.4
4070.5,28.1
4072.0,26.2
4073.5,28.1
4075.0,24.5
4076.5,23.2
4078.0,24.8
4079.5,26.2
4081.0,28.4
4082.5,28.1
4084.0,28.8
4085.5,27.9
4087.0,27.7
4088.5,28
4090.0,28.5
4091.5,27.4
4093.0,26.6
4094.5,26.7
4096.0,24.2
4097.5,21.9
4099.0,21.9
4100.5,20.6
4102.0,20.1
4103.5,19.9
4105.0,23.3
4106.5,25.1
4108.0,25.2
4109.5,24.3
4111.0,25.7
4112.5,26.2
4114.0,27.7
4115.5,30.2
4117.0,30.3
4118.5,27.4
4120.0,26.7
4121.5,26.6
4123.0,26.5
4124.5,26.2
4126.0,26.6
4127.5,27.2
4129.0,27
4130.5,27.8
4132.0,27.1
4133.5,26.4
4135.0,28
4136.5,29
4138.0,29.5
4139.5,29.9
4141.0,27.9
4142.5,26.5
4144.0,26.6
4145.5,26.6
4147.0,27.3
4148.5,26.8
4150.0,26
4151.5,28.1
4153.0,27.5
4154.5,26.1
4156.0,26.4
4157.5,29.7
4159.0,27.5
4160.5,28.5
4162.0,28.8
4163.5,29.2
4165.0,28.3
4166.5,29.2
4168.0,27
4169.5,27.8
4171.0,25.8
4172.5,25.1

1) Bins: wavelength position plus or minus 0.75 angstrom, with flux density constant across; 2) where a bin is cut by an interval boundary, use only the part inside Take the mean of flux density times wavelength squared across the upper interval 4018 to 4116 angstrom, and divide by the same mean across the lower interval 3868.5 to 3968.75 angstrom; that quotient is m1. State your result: 1.55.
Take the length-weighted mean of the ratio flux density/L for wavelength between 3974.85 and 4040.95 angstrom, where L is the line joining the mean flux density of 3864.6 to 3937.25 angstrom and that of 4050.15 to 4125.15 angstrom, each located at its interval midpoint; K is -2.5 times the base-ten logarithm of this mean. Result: -0.15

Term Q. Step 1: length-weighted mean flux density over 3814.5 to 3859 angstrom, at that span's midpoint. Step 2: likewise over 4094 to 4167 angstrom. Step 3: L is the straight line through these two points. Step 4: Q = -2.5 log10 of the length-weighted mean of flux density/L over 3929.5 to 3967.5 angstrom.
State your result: 0.16 mag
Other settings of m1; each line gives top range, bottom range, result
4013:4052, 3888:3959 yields 1.52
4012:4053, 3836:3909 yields 1.66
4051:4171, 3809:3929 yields 1.63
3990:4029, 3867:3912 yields 1.55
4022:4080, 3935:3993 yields 1.48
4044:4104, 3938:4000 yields 1.36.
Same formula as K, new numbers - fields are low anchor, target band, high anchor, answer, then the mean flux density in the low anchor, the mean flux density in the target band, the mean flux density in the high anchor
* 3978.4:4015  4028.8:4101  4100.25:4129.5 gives -0.04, 26.1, 26.8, 25.7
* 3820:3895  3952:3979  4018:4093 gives 0.34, 17.1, 16.6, 27.5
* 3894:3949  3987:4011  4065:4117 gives -0.19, 19.2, 26.5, 25.9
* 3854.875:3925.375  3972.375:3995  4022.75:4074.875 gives 0.08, 19.7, 22.7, 27.4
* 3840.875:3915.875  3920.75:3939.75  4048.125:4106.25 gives 0.34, 19.2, 15.3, 26.1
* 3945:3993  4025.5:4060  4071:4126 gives -0.19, 19.7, 27.5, 25.9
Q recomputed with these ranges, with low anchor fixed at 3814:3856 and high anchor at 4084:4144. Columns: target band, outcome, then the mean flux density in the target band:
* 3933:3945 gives 0.290 mag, 15.3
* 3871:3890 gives 0.049 mag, 17.1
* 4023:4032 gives -0.202 mag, 28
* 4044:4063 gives -0.122 mag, 27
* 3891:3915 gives -0.118 mag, 20.9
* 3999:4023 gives -0.234 mag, 28.1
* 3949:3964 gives -0.027 mag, 21.2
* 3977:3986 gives -0.086 mag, 23.3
